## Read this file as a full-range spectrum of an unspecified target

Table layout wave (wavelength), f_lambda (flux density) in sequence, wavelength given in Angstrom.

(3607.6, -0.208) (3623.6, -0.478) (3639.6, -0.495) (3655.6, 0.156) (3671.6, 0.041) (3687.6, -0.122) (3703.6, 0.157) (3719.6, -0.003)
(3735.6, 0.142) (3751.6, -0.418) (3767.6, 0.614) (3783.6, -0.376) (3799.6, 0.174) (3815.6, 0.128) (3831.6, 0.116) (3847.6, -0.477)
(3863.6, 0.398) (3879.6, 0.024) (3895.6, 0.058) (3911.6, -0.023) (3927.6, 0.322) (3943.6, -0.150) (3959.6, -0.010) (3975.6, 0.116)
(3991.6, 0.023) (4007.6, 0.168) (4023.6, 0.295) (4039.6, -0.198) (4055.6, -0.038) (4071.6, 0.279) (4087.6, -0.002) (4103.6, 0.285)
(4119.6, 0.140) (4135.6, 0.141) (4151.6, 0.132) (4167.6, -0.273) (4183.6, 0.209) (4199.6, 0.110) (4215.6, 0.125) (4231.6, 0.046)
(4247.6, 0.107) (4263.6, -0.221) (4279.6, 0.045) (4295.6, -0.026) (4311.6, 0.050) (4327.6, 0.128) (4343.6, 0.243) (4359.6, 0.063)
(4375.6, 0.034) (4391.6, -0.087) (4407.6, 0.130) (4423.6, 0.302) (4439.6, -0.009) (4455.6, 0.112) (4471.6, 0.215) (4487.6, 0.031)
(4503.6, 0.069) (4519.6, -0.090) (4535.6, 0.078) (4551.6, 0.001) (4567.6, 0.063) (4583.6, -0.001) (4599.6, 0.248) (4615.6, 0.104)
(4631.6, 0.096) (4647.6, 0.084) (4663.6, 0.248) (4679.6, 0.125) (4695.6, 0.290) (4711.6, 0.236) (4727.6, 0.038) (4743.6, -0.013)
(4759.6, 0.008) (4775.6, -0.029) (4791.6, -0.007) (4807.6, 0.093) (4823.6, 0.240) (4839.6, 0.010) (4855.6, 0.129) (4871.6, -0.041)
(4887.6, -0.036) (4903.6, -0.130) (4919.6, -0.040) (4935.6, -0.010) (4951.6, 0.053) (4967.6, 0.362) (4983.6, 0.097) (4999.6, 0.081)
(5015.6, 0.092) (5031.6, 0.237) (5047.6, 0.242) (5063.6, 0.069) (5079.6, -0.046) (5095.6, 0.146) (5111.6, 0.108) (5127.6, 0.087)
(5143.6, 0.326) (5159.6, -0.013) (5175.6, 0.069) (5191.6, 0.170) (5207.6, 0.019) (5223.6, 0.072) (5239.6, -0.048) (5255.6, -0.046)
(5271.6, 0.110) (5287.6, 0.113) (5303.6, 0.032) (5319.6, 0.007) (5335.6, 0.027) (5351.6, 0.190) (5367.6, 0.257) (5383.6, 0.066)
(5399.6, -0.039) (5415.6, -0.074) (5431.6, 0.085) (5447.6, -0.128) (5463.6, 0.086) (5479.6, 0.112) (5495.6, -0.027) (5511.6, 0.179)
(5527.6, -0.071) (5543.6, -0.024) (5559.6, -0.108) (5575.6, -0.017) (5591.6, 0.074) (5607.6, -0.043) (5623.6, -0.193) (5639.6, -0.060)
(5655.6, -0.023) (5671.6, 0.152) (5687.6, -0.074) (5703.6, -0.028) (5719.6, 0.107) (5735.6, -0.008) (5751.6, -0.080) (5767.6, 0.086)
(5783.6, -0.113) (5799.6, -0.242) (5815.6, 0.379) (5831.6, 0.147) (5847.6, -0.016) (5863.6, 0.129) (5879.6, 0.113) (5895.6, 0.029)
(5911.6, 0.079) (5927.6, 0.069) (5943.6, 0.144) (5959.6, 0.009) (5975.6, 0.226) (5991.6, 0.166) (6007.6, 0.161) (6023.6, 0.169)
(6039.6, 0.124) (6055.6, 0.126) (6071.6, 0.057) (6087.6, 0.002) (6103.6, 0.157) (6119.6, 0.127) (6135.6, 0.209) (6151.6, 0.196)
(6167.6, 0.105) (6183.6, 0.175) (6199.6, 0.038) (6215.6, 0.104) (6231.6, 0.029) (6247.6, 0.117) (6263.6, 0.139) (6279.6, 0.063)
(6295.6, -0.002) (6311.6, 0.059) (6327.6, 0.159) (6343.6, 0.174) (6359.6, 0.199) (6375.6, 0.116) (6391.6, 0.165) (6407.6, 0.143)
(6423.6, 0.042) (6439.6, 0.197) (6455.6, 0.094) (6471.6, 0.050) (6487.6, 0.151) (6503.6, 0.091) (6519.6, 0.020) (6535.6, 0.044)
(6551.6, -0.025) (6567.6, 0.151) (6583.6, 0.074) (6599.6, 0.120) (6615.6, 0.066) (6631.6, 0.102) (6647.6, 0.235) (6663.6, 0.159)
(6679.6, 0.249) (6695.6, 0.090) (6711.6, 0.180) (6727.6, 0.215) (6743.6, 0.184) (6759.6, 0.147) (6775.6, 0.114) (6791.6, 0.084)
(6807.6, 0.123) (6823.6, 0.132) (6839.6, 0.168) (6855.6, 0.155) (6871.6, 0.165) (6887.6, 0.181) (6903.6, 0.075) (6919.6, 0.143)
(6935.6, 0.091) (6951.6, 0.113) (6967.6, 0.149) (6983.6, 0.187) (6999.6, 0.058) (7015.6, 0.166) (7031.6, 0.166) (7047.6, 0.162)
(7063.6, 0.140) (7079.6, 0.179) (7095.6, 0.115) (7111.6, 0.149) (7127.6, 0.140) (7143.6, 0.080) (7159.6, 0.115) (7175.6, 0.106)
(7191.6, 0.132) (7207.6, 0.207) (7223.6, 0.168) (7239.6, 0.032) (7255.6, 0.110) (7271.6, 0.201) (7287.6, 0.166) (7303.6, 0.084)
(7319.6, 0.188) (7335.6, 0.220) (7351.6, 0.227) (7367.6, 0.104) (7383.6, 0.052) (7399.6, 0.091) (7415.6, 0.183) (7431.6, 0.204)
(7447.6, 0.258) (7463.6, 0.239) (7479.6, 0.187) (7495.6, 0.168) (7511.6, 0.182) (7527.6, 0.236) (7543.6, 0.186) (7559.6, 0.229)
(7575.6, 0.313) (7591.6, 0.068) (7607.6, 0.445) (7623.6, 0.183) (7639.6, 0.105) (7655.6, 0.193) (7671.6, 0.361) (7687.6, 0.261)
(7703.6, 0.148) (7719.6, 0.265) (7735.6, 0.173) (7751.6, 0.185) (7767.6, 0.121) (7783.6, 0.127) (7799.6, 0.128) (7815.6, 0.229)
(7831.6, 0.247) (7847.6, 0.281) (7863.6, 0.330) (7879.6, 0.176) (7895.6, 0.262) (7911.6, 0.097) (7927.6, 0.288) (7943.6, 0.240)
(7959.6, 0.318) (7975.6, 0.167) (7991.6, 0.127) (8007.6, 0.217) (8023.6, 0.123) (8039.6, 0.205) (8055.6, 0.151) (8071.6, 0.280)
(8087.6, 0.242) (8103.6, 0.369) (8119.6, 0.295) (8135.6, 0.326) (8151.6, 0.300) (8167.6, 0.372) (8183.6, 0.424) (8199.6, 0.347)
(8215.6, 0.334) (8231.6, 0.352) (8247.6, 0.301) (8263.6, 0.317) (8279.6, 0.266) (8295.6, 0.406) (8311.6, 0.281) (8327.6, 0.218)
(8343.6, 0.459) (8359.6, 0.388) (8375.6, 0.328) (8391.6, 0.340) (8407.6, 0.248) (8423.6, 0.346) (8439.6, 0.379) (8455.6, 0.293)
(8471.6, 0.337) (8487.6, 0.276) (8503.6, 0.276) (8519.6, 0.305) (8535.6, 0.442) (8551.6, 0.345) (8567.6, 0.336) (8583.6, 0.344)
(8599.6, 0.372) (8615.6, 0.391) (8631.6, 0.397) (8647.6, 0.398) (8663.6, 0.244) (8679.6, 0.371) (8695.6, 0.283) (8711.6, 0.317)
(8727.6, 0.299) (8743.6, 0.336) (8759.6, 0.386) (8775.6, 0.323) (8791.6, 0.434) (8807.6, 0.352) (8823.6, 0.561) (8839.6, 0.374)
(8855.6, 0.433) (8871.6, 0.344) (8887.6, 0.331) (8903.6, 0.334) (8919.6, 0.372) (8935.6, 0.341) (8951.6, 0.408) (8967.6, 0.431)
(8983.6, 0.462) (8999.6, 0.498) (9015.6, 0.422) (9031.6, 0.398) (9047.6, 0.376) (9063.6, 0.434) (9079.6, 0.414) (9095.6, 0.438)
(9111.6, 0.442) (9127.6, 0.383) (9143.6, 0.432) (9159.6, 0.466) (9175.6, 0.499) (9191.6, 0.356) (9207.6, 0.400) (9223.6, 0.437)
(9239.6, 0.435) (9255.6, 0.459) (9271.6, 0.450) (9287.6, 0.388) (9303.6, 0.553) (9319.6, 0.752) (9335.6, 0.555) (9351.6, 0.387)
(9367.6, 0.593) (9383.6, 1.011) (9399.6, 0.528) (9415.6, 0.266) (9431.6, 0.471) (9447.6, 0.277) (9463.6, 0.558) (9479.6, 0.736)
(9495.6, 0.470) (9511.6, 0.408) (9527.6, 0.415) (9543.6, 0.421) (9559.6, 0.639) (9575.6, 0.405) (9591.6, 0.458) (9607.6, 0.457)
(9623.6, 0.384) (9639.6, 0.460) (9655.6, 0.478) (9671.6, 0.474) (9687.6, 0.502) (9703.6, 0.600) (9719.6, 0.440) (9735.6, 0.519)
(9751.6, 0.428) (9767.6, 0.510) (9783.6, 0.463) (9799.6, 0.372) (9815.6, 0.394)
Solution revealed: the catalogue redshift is 1.028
